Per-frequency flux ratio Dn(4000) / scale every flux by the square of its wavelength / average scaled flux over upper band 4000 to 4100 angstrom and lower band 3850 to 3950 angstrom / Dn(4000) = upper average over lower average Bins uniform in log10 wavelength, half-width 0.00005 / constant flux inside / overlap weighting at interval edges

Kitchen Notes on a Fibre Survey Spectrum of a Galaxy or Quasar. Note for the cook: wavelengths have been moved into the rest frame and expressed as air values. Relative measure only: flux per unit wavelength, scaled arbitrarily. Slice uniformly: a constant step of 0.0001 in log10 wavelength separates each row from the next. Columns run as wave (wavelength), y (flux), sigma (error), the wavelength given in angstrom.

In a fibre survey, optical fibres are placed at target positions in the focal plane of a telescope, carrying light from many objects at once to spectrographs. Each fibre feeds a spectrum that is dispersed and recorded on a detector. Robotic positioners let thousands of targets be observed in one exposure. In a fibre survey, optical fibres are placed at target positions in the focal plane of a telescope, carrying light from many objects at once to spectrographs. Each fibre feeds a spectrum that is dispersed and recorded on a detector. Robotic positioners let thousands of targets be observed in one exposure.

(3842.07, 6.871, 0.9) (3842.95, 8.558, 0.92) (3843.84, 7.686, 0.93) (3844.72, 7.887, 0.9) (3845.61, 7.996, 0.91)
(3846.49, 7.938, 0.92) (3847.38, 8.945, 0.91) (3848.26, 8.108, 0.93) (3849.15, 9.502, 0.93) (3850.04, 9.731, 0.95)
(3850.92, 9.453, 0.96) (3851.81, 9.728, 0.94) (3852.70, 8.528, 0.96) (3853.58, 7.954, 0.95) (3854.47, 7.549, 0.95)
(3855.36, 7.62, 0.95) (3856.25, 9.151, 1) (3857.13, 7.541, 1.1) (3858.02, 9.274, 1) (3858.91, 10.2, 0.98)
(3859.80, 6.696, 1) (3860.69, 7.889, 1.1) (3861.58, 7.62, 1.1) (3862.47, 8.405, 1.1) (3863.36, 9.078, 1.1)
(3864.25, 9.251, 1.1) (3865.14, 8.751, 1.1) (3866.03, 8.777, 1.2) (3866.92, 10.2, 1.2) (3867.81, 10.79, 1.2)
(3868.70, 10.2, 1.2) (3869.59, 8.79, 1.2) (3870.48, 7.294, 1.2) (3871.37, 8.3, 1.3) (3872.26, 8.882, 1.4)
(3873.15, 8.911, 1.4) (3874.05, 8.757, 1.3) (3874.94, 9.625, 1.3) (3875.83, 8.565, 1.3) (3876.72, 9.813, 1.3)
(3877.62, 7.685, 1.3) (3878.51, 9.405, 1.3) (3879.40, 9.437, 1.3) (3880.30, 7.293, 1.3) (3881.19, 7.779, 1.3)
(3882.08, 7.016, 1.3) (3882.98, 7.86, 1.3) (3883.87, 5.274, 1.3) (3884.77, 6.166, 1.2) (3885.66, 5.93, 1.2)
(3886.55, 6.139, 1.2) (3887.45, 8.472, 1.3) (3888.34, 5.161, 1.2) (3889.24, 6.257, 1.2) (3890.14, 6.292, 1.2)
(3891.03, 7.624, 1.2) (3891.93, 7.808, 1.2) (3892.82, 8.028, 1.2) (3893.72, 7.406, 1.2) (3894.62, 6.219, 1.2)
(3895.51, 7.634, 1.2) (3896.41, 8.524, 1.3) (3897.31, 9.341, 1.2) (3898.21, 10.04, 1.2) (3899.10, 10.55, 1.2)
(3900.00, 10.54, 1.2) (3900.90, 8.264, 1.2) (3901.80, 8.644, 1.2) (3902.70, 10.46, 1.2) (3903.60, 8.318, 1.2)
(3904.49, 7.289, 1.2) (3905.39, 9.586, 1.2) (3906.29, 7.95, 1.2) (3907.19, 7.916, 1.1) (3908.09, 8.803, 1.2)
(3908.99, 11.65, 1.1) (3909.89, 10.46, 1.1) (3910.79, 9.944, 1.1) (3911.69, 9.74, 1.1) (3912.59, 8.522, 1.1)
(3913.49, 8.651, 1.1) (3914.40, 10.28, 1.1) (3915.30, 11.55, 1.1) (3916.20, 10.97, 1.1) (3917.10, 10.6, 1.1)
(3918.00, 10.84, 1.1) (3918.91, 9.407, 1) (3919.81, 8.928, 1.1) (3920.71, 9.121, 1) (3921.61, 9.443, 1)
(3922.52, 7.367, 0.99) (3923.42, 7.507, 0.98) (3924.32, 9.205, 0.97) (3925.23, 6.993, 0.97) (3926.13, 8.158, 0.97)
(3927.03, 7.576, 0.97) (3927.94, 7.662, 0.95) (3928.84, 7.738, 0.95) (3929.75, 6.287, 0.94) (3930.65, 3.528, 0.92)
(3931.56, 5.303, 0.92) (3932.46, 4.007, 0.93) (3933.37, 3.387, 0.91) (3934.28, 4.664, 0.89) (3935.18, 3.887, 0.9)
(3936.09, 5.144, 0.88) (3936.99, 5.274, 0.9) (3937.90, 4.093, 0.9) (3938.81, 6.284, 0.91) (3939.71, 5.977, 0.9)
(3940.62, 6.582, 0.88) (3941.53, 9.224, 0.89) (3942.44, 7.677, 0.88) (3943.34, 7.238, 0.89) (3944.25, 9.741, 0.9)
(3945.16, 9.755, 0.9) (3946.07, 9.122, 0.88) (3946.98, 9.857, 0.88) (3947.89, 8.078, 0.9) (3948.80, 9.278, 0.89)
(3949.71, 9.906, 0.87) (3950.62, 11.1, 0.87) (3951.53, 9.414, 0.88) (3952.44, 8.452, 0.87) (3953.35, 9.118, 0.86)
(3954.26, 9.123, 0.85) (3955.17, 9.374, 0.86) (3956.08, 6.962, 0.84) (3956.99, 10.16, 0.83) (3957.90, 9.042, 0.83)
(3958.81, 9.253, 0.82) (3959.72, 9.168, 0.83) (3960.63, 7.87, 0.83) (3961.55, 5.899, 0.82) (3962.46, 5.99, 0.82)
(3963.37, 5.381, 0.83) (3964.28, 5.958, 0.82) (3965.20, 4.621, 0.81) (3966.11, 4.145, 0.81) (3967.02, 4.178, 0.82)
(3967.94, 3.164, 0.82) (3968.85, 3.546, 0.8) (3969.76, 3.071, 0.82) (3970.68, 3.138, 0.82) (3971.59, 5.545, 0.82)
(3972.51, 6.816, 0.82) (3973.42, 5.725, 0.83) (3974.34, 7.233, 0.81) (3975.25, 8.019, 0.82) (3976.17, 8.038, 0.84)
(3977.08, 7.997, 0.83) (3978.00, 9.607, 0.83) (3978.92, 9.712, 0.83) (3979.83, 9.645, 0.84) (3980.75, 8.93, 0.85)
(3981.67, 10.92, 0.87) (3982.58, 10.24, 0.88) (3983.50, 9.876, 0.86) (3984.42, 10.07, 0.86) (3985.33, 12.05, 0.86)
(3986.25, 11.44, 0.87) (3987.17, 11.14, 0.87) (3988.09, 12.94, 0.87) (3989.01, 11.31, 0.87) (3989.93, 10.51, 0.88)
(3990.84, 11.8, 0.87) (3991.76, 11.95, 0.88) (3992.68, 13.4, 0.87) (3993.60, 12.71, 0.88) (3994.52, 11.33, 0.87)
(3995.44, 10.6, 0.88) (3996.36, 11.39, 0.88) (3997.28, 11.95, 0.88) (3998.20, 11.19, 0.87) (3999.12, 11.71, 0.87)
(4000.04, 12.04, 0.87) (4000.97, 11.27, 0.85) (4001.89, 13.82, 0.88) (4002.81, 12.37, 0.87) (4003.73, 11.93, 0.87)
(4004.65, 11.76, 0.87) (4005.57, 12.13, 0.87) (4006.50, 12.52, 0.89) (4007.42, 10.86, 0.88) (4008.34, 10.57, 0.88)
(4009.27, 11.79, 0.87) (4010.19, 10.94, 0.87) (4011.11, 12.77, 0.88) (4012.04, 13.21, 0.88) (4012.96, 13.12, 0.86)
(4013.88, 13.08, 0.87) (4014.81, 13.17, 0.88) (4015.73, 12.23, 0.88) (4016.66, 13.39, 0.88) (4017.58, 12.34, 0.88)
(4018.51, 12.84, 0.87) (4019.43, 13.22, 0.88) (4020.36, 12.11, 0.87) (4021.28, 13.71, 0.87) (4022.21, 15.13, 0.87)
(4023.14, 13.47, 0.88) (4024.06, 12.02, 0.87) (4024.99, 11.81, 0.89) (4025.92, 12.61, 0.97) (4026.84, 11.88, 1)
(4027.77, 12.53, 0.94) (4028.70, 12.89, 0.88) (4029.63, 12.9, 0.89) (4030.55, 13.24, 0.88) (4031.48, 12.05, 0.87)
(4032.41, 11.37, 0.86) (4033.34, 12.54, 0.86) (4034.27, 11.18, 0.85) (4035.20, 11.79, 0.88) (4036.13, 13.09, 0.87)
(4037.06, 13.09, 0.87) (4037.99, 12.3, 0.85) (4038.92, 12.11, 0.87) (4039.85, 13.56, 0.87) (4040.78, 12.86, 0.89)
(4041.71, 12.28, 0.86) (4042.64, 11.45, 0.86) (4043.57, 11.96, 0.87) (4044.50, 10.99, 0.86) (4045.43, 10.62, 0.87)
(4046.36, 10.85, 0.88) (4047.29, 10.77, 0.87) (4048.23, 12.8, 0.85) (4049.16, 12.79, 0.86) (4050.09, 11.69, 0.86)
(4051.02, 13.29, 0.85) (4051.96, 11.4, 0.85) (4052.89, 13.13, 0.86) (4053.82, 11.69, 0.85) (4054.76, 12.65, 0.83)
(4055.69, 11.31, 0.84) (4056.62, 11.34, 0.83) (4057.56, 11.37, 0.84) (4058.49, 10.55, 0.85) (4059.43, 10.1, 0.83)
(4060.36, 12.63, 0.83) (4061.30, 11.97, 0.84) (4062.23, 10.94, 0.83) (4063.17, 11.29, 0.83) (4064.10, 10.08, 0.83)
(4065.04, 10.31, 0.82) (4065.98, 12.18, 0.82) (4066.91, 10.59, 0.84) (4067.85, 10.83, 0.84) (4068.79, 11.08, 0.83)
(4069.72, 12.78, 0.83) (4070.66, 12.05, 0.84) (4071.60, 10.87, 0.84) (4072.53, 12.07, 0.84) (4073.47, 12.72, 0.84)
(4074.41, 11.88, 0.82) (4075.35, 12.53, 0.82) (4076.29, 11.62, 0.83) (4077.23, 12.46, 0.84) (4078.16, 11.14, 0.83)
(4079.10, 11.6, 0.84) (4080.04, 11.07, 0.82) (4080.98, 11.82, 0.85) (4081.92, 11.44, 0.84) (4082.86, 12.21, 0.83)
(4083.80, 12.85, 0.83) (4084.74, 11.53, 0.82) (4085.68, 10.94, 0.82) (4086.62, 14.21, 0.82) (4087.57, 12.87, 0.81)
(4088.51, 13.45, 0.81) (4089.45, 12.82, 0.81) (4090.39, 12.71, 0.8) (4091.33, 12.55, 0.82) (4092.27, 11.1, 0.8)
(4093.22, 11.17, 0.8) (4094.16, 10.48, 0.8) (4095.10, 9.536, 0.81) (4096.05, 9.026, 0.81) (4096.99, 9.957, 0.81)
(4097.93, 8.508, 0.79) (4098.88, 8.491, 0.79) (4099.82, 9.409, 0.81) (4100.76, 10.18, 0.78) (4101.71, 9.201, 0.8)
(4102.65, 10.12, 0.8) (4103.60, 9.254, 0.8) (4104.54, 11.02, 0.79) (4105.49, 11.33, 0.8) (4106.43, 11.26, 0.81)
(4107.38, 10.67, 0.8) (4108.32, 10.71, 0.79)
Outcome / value 1.6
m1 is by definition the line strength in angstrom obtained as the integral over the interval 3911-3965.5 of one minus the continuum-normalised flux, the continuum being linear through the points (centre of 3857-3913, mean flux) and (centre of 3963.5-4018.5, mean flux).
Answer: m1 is 8.0 angstrom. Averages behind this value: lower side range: 8.43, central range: 7.87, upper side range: 10.1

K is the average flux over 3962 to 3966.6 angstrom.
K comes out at 5.22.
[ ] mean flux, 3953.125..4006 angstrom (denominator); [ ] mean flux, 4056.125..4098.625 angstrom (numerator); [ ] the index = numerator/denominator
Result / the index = 1.3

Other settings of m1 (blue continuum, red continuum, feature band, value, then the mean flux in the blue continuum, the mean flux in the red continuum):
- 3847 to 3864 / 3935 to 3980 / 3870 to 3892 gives 1.6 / 8.58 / 7.28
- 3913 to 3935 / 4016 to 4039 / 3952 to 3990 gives 7.9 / 7.83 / 12.6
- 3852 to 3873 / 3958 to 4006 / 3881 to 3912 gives 2.3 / 8.66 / 9.17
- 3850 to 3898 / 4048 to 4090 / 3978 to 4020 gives -4.7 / 8.18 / 11.8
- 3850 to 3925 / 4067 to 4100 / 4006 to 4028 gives -4.3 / 8.62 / 11.5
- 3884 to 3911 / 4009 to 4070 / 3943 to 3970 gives 5.9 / 8.2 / 12.1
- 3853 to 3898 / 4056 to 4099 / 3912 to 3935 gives 2.6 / 8.1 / 11.5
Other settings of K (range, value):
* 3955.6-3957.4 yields 8.54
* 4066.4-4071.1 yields 11.5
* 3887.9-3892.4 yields 6.64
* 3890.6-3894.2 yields 7.7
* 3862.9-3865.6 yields 9.02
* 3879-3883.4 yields 7.85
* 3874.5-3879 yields 9.03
